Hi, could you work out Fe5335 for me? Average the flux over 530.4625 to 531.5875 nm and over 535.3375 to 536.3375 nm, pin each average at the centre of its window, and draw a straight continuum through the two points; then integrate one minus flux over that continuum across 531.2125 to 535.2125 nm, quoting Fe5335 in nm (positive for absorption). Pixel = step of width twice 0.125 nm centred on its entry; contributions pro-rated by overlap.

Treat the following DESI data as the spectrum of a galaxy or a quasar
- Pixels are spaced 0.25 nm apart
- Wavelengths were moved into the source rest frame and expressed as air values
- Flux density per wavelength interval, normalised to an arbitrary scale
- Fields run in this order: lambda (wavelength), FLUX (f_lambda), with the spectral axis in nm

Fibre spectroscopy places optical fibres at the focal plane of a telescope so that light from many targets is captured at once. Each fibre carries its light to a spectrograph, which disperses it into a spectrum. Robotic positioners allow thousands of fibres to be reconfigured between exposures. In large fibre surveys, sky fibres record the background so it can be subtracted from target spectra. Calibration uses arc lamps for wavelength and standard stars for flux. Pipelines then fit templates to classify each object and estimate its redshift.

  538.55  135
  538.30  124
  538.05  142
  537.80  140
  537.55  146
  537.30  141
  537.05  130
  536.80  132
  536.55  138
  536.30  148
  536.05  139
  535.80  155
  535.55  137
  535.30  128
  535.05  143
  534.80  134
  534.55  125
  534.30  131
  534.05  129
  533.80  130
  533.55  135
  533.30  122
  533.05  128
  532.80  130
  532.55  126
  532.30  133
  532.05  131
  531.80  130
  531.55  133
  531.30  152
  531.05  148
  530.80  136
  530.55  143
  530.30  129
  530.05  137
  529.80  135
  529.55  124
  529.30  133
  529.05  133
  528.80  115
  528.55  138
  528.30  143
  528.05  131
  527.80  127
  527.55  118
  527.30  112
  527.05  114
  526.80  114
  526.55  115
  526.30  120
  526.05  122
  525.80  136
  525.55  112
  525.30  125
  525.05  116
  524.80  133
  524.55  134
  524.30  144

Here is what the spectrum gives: 0.32 nm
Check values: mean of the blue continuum 143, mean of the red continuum 143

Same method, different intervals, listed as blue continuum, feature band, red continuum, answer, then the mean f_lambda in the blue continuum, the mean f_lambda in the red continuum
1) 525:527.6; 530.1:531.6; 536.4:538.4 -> -0.17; 119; 137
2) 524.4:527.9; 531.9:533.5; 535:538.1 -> 0.05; 121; 140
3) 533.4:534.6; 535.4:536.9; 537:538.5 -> -0.08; 130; 137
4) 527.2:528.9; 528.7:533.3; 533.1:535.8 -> -0.13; 127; 132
